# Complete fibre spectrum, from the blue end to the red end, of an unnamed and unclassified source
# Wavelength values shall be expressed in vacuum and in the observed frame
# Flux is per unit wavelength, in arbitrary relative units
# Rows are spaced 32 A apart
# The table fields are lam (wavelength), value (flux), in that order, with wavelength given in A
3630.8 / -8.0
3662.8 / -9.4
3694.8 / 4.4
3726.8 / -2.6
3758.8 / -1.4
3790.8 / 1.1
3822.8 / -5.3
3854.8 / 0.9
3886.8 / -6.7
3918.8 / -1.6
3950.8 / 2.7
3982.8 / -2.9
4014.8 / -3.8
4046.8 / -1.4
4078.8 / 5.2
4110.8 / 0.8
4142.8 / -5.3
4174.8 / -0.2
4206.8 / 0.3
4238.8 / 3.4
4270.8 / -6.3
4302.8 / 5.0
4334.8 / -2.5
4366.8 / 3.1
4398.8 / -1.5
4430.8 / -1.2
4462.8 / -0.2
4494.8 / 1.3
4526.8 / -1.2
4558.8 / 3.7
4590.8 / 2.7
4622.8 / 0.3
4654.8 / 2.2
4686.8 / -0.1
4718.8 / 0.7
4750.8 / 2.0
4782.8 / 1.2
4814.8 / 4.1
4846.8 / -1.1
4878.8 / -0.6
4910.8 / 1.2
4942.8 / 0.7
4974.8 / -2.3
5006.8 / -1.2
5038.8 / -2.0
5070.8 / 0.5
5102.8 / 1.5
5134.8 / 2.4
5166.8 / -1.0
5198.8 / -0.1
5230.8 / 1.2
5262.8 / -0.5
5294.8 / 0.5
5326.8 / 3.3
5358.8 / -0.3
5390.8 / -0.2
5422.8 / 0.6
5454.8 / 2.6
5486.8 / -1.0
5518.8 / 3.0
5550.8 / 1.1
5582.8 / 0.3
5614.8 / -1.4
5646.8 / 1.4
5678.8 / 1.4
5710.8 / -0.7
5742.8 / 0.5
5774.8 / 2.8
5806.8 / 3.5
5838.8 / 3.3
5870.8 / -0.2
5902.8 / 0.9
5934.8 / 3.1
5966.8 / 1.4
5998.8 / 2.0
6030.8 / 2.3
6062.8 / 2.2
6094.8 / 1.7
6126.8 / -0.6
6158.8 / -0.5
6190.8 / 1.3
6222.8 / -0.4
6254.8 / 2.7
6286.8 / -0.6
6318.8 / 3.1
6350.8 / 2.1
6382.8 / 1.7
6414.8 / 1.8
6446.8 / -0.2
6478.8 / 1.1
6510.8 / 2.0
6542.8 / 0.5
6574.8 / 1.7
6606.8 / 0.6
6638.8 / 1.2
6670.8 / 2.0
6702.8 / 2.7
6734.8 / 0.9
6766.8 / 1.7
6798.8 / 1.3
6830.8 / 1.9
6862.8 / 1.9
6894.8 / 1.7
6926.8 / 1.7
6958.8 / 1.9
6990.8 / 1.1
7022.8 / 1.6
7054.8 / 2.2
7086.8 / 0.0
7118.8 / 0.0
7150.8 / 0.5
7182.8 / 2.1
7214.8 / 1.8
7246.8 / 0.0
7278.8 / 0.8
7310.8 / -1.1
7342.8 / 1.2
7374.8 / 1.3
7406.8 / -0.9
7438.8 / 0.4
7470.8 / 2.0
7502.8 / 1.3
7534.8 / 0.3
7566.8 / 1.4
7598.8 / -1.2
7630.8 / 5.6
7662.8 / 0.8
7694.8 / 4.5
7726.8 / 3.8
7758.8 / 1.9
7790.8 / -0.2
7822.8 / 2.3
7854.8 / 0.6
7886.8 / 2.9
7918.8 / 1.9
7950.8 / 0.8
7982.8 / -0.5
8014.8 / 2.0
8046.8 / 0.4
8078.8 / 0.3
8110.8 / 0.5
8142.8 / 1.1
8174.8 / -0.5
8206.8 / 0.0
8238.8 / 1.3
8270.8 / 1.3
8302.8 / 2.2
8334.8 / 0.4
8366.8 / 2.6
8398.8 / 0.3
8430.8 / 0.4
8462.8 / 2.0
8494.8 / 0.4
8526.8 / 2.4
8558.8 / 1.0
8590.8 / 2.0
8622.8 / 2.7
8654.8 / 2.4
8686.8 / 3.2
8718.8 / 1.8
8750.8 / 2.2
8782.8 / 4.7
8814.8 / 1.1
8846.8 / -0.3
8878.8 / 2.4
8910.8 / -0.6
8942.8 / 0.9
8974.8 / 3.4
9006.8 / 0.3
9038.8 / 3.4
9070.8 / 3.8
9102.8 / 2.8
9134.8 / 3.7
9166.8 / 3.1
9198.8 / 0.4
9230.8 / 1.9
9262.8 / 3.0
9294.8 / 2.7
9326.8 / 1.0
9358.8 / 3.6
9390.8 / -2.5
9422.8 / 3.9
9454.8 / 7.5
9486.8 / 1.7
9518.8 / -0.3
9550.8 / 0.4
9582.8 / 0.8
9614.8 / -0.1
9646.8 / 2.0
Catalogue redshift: 1.25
